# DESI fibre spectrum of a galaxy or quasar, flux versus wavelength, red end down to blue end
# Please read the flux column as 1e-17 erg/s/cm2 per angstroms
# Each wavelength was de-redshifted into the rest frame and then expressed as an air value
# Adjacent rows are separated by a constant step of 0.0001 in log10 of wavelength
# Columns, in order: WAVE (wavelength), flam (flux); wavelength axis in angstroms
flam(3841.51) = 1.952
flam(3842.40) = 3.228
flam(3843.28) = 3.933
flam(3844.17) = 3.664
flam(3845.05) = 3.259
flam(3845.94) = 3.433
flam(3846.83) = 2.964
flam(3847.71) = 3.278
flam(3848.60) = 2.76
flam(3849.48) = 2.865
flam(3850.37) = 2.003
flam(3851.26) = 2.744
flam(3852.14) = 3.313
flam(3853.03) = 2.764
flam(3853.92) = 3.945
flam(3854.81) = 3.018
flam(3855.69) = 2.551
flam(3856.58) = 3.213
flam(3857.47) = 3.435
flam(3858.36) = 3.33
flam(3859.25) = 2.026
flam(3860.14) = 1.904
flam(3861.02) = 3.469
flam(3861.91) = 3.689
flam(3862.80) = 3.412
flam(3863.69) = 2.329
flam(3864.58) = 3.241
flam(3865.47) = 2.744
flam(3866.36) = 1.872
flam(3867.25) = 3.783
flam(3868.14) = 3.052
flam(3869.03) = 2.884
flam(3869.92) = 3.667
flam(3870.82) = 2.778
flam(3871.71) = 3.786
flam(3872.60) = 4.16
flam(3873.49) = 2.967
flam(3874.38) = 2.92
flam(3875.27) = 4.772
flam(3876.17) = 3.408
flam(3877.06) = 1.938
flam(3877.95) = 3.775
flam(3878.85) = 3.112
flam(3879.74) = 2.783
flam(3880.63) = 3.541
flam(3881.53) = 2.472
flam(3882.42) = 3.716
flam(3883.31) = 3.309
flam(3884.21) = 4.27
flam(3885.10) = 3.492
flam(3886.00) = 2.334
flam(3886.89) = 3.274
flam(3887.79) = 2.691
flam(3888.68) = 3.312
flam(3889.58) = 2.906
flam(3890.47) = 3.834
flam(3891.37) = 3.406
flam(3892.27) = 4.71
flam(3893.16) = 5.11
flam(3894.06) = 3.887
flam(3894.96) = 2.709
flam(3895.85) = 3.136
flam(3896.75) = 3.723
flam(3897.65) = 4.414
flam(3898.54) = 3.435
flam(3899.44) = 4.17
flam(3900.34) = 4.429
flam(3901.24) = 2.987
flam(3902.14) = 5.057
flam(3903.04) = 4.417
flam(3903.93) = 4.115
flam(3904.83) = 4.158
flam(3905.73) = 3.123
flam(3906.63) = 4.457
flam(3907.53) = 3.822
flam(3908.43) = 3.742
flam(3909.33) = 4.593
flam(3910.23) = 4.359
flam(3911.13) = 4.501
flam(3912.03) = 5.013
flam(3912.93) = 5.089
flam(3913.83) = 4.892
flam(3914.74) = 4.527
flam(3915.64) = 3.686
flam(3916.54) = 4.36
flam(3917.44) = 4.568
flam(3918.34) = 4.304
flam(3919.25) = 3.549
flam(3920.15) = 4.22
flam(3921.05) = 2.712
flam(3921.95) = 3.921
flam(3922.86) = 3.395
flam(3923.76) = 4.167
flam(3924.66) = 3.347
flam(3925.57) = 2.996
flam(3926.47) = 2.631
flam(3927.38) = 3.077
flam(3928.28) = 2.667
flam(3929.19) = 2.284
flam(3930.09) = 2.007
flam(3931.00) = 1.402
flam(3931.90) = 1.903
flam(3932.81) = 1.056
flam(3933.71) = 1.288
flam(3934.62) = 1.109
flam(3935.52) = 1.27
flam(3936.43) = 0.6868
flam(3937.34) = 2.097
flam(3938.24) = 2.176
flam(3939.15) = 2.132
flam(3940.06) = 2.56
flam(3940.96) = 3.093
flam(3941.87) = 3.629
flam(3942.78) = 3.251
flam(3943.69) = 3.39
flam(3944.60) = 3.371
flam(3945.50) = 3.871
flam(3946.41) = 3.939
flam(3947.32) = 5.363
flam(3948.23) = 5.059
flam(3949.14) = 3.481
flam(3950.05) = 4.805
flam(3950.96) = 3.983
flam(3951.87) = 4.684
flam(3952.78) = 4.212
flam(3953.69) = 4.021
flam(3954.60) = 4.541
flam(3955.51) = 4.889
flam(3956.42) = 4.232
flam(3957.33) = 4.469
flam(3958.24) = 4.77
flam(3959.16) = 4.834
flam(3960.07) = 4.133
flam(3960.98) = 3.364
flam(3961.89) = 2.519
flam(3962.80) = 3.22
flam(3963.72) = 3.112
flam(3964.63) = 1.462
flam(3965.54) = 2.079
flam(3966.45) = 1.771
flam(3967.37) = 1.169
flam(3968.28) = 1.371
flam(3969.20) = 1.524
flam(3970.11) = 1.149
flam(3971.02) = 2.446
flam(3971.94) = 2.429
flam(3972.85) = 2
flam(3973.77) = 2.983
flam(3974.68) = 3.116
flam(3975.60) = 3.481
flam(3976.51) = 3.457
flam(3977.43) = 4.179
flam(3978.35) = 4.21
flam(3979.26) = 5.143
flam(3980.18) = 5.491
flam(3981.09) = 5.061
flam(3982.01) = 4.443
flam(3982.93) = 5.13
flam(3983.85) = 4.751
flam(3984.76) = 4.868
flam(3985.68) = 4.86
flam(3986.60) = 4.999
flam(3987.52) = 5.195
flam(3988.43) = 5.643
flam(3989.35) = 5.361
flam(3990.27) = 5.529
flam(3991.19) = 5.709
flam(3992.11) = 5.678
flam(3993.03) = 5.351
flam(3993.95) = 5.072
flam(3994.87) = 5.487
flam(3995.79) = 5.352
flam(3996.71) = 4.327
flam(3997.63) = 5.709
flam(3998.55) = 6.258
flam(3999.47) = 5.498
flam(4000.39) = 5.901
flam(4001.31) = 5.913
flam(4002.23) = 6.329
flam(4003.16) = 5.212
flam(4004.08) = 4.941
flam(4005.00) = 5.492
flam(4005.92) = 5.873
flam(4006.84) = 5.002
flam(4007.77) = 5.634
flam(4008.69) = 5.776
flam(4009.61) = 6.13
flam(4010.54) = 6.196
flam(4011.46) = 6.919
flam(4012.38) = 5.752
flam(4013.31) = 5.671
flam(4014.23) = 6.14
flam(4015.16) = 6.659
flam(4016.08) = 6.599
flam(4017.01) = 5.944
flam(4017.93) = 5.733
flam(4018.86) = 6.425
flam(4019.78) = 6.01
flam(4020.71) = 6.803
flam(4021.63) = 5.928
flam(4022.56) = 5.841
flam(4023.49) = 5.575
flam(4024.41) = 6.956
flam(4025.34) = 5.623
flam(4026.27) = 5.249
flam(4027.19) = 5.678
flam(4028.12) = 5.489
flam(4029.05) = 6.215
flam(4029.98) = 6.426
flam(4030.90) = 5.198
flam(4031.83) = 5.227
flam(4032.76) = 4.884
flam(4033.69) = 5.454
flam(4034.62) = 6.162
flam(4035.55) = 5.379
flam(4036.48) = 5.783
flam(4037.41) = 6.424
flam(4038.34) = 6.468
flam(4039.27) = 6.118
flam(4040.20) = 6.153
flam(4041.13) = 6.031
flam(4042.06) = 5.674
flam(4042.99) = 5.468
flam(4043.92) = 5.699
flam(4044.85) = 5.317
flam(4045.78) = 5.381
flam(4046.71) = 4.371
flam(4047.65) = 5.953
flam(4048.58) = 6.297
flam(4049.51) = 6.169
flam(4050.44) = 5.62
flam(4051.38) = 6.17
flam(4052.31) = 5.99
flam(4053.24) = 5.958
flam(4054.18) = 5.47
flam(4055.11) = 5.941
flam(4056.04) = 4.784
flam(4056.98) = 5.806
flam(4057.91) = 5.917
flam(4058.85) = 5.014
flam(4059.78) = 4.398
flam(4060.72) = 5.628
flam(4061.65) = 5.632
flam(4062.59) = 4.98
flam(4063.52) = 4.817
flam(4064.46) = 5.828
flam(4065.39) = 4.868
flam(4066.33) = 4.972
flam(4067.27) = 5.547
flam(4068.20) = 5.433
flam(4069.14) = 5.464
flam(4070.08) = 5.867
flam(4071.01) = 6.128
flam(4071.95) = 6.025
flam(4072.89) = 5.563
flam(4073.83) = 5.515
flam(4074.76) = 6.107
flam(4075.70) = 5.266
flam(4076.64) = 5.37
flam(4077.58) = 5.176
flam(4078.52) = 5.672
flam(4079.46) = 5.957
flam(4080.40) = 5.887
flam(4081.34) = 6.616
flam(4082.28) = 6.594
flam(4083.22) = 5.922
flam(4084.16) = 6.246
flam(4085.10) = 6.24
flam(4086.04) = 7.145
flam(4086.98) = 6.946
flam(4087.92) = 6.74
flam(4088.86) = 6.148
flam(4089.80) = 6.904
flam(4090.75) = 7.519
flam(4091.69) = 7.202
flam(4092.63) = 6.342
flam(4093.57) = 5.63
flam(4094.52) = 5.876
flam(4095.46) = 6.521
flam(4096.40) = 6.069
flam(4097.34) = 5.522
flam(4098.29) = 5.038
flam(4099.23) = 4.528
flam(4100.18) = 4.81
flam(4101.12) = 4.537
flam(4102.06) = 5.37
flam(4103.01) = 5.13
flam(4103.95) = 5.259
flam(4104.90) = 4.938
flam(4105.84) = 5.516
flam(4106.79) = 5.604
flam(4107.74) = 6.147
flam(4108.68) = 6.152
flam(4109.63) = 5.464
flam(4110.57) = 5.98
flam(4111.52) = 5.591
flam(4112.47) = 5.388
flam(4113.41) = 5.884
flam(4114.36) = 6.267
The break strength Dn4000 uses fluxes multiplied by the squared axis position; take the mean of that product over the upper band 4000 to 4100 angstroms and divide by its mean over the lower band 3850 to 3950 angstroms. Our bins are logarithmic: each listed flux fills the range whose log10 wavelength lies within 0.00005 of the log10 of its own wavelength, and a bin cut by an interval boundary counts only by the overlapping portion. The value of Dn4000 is 1.9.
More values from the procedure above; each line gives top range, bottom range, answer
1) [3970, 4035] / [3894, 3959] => 1.54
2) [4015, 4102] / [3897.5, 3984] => 1.78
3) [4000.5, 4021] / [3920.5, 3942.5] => 2.57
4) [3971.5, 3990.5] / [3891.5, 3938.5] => 1.32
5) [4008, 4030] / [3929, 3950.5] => 2.31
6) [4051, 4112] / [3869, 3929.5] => 1.71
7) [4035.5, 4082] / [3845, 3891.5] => 1.99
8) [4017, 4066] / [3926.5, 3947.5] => 2.43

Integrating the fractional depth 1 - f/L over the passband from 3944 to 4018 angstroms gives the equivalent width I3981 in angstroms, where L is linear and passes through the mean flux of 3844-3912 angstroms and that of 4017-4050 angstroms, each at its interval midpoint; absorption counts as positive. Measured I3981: 7.4 angstroms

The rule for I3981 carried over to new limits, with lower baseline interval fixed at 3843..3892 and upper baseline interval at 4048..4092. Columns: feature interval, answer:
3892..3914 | -3.1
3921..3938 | 7.1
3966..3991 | 4.7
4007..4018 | -2.1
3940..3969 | 4.9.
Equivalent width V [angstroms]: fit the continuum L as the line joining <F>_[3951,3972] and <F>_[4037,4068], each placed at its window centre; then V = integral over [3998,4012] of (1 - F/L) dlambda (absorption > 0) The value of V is -4.8 angstroms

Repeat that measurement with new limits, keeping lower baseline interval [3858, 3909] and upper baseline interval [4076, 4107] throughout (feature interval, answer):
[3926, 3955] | 8.2 angstroms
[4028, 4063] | -2.0 angstroms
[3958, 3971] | 5.4 angstroms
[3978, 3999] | -2.3 angstroms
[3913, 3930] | 1.1 angstroms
